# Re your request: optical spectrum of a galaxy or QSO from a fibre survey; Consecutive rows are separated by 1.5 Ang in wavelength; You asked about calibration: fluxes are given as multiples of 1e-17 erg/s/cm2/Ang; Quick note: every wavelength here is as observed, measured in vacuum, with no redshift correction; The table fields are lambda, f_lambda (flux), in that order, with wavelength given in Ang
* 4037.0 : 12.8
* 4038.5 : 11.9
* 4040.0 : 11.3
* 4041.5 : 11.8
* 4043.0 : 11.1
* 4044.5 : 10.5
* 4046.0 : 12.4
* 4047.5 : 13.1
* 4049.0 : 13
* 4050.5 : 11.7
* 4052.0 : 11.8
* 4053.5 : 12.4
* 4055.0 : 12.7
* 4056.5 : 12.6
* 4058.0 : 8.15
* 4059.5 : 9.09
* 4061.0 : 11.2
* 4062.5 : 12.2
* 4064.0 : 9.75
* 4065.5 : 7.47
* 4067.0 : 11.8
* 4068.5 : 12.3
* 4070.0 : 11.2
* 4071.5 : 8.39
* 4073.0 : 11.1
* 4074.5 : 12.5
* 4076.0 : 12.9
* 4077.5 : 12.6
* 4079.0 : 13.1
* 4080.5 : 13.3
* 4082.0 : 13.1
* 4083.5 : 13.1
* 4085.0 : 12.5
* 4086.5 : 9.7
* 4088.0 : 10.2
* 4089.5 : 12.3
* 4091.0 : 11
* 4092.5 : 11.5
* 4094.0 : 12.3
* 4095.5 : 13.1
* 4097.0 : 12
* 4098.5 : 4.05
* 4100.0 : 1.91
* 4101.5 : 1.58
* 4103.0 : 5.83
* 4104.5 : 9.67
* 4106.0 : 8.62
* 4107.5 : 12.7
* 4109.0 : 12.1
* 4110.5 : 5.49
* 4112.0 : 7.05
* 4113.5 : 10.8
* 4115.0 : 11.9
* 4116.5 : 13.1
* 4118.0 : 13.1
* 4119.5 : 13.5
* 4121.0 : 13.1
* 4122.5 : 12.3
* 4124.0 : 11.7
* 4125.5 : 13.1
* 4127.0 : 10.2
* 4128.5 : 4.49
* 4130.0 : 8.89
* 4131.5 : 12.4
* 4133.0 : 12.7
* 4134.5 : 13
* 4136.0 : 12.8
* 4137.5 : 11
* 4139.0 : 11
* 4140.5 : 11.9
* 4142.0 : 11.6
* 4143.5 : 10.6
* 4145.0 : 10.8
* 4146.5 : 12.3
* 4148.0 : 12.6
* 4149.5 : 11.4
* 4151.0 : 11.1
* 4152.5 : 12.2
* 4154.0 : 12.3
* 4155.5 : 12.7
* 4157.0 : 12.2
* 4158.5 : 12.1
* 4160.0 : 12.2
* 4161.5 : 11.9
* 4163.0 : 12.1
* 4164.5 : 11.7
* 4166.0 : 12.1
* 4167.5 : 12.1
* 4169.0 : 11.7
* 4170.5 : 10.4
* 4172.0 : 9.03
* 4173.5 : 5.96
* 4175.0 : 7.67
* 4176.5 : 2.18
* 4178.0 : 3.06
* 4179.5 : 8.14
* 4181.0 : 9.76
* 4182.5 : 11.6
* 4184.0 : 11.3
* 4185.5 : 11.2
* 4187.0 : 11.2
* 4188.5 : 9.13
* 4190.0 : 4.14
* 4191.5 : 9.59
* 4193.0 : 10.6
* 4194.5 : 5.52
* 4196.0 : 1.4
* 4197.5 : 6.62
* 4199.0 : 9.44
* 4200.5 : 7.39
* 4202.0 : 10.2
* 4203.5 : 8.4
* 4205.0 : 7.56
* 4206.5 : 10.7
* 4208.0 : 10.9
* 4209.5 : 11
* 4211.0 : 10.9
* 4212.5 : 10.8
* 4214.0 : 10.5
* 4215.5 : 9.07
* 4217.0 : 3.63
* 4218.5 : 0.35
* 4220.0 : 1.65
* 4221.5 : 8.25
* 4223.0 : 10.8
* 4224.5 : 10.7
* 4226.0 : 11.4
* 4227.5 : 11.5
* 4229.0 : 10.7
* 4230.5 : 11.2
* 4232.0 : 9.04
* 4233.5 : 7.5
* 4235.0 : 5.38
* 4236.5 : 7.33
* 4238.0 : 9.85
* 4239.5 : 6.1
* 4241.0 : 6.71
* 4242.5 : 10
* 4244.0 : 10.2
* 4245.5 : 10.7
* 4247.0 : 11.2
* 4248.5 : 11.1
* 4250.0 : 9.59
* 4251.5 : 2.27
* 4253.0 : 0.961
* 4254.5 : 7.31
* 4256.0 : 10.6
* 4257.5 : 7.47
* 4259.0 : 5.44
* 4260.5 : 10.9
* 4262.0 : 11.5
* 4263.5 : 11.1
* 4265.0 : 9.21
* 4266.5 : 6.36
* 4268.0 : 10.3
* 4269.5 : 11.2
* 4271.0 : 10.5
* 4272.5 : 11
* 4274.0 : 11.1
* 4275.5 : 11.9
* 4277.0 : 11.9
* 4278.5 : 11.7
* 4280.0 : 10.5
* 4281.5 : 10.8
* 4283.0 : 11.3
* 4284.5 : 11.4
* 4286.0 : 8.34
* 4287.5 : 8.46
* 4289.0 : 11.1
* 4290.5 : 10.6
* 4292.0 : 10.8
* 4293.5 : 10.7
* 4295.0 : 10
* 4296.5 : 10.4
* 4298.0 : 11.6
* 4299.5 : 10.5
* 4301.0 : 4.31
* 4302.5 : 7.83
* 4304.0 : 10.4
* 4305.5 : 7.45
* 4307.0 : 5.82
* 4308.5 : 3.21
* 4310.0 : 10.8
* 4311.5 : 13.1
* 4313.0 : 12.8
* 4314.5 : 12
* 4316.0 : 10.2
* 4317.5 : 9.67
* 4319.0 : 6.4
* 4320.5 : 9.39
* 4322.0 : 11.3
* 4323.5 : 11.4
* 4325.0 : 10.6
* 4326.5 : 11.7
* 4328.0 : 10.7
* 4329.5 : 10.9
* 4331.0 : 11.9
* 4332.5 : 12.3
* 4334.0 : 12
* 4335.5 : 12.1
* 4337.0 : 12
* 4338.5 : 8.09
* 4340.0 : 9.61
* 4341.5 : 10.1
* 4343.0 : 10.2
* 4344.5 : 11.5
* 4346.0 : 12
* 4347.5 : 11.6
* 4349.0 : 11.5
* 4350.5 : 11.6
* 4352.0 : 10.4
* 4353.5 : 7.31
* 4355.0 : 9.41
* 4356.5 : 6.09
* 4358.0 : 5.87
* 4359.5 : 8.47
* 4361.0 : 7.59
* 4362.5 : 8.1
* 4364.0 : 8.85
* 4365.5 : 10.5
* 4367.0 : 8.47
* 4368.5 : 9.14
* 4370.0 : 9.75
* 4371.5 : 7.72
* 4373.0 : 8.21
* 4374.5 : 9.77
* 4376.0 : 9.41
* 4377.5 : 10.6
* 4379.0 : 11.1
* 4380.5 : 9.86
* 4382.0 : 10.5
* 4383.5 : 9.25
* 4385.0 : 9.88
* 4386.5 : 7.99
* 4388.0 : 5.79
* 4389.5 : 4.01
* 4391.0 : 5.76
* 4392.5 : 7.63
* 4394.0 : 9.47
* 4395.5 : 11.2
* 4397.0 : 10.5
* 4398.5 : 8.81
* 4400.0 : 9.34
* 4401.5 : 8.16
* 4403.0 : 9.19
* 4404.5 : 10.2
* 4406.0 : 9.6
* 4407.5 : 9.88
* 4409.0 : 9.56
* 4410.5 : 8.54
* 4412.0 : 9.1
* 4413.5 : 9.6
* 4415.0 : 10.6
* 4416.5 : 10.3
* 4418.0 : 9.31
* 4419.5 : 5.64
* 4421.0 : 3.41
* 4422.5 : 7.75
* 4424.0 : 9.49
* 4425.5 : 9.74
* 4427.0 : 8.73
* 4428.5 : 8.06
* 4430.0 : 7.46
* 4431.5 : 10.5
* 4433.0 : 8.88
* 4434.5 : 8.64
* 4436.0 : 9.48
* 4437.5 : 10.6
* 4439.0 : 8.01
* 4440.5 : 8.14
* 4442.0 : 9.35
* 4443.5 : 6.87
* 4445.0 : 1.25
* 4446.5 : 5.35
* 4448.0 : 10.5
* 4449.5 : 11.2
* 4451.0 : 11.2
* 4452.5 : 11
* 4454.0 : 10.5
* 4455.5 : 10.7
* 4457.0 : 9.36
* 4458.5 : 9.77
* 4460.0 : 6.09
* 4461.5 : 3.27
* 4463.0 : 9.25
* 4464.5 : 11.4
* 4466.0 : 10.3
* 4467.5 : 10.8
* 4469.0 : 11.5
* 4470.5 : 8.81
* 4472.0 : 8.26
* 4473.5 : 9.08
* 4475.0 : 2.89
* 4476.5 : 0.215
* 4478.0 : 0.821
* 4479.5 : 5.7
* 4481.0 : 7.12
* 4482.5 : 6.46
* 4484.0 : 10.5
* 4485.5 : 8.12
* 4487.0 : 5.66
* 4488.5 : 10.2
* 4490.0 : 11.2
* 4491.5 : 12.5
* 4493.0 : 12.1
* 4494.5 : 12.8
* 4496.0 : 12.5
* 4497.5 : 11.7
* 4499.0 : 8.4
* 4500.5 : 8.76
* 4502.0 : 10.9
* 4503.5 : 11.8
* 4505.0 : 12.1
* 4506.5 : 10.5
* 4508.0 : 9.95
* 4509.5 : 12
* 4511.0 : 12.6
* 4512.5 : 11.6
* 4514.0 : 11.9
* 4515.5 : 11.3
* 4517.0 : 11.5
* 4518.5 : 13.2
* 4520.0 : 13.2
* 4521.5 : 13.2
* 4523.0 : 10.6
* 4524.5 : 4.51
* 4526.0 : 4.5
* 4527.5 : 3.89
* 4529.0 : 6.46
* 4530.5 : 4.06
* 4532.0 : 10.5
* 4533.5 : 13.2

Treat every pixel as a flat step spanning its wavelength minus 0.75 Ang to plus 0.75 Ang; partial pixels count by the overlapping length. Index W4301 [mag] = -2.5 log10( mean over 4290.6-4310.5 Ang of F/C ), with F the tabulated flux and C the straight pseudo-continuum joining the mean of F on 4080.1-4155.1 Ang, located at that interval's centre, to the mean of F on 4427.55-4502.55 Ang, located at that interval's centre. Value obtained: 0.10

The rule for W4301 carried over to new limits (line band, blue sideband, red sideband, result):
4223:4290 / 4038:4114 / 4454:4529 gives 0.068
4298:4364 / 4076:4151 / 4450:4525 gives 0.037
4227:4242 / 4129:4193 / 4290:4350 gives 0.219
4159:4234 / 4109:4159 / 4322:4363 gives 0.230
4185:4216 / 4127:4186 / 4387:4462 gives 0.162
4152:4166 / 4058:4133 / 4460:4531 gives -0.176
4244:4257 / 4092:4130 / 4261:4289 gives 0.272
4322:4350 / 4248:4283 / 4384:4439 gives -0.227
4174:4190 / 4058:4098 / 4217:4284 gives 0.197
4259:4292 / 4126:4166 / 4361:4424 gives -0.035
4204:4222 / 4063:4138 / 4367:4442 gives 0.252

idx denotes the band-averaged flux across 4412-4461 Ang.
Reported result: 8.65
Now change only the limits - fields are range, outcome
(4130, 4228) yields 9.74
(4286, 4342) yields 10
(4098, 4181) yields 10.2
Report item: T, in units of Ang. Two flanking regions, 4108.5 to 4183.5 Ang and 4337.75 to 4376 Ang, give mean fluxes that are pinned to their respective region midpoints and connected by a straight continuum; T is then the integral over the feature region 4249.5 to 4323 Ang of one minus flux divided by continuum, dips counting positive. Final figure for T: 2.3 Ang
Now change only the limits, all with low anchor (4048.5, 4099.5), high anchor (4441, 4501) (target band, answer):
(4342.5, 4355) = -1.69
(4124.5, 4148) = -0.65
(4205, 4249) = 5.80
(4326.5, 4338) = -2.52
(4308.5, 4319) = -0.89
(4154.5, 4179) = 1.68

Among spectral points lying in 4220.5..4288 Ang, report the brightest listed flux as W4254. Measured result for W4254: 11.9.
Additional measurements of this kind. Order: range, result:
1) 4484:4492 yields 12.5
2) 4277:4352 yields 13.1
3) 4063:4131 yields 13.5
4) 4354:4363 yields 9.41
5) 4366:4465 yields 11.4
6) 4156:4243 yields 12.2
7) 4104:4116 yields 12.7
